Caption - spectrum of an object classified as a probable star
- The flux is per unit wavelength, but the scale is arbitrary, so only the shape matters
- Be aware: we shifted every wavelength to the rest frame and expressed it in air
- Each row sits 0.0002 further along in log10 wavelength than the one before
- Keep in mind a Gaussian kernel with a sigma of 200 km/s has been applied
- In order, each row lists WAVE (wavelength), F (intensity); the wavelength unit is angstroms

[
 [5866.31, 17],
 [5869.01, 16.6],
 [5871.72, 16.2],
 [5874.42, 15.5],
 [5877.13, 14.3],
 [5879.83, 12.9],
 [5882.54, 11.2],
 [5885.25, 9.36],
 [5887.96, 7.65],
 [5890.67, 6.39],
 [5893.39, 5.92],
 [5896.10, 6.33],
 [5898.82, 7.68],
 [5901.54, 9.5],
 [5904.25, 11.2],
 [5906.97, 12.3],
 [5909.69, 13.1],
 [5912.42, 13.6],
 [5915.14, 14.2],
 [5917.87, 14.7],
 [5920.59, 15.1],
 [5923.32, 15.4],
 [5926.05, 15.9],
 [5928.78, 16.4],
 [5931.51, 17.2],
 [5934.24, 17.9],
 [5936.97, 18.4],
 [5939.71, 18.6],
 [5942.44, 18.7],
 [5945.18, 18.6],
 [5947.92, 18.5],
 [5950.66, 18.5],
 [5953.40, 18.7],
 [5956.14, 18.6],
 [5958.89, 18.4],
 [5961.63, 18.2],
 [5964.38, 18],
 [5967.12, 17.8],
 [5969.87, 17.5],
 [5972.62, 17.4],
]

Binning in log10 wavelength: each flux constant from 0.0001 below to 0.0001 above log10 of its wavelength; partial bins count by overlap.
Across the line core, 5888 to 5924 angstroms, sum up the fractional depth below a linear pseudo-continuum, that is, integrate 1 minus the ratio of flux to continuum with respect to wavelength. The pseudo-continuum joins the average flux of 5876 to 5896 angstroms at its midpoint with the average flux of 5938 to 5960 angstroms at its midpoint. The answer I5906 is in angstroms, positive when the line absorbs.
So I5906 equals 4.6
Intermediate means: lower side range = 9.41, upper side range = 18.6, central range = 11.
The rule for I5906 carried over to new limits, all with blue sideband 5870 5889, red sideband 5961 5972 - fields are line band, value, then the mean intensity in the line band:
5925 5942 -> -1.8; 17.5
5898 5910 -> 2.9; 10.7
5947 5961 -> -1.2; 18.5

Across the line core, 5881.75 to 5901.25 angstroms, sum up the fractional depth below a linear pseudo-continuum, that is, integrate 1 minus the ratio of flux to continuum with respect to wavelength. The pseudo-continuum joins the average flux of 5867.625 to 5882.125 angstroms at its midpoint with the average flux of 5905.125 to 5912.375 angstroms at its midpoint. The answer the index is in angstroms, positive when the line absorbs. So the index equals 8.5 angstroms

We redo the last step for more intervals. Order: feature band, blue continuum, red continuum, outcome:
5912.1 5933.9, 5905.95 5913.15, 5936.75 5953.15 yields -0.6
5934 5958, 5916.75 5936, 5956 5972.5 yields -2.0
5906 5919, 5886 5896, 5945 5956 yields -3.0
